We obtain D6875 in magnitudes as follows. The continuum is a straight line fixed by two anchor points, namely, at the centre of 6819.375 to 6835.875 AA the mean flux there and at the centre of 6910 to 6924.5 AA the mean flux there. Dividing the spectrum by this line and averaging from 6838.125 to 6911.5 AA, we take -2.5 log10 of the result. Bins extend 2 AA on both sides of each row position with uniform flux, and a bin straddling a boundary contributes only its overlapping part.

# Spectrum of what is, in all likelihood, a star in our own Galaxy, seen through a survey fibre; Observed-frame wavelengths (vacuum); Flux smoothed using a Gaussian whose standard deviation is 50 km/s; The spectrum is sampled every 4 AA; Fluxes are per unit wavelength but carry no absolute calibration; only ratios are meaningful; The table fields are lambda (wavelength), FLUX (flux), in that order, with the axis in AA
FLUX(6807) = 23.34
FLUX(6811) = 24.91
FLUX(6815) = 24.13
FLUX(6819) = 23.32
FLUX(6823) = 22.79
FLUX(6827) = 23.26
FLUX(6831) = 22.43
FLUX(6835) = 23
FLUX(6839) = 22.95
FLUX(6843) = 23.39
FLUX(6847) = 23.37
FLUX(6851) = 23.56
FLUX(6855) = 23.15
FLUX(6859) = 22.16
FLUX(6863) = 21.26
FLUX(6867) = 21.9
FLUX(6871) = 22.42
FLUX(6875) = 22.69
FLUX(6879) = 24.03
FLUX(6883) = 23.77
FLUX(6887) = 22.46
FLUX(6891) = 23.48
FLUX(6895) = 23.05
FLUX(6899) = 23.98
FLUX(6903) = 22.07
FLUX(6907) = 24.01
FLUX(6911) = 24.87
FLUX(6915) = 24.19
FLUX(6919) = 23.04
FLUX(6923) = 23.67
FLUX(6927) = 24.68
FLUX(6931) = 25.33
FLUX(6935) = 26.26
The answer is 0.018 mag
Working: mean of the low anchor 22.9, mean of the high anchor 23.9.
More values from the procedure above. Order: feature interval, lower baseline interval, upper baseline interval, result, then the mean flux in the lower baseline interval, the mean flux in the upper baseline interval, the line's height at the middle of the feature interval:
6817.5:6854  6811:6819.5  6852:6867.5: 0.00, 24.1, 22.2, 23.2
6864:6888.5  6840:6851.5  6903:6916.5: 0.04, 23.4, 24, 23.7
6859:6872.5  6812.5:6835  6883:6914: 0.07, 23.2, 23.5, 23.4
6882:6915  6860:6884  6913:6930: -0.01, 22.6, 24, 23.3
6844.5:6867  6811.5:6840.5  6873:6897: 0.03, 23.2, 23.2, 23.2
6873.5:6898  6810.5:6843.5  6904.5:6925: 0.02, 23.3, 23.9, 23.7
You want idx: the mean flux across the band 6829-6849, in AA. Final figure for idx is 23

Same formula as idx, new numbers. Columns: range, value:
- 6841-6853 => 23.4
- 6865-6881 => 22.8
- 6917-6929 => 23.8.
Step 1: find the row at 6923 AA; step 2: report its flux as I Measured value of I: 23.67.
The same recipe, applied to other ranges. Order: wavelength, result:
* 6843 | 23.39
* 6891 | 23.48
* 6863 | 21.26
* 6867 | 21.9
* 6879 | 24.03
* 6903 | 22.07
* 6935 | 26.26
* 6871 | 22.42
